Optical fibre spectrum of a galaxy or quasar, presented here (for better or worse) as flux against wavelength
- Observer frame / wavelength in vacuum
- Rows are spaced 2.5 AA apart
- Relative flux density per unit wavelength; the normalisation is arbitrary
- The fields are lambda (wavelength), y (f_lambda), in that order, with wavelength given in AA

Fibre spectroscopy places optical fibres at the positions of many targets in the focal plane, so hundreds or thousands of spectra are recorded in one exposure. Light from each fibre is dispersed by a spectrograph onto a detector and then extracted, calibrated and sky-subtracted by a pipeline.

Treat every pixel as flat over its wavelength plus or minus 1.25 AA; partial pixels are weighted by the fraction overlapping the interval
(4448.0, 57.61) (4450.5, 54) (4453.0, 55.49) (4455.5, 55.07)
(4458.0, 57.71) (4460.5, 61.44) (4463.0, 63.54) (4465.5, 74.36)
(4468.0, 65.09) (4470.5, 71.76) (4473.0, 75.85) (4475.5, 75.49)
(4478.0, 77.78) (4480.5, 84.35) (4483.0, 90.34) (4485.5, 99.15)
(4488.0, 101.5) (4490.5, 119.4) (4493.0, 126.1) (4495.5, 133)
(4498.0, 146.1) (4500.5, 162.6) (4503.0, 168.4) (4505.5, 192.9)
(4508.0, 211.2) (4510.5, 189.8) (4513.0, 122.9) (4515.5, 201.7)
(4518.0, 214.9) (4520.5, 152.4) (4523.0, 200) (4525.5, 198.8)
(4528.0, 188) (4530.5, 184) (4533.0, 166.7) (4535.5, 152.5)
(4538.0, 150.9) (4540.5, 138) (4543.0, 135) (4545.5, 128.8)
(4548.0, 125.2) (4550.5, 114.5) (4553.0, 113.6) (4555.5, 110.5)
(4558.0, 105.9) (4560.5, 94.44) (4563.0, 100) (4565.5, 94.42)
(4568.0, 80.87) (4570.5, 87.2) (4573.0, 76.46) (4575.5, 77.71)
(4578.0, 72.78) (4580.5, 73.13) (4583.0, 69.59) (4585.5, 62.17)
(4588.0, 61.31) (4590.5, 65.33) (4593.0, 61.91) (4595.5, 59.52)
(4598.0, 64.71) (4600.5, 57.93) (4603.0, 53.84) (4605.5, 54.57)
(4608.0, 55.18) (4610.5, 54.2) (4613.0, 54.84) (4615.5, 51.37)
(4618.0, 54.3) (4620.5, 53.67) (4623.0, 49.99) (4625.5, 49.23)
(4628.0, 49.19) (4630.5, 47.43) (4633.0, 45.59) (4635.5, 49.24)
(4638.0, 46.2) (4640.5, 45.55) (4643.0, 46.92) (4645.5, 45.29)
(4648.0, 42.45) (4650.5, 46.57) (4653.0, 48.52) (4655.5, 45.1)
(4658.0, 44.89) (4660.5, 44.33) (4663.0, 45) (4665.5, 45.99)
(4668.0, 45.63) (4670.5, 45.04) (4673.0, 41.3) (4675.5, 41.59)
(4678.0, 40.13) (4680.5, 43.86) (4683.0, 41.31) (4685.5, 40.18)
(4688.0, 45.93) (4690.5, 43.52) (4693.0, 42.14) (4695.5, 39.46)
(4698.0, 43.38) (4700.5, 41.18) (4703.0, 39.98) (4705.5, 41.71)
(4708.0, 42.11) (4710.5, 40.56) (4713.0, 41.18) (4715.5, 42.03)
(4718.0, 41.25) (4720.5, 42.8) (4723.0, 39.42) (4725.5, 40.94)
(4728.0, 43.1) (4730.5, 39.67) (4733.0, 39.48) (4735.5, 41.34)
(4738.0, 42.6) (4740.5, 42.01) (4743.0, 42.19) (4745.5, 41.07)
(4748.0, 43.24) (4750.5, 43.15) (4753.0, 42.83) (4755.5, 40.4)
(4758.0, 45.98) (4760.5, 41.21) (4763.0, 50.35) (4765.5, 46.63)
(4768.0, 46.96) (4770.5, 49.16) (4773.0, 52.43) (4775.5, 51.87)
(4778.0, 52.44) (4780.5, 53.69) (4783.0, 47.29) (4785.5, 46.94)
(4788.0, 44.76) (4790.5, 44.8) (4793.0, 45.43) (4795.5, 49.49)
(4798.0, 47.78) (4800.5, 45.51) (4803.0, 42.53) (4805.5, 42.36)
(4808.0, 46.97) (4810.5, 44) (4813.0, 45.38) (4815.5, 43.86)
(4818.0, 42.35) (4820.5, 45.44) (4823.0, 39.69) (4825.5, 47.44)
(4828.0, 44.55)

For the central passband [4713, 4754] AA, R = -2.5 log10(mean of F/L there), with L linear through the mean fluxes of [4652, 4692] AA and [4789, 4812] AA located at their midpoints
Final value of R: 0.07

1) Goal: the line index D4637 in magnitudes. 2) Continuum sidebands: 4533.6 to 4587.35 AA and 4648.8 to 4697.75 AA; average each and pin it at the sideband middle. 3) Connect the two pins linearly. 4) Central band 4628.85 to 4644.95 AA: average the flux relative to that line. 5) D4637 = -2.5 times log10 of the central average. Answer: 0.32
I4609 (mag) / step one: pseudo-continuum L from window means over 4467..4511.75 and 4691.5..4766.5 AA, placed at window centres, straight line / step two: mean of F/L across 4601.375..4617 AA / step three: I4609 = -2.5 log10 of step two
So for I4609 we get 0.45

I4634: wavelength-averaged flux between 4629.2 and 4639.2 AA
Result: 47.1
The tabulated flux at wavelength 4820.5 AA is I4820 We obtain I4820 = 45.44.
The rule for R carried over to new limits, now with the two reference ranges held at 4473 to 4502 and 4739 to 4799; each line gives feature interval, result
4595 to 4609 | 0.408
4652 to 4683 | 0.487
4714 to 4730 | 0.342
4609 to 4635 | 0.481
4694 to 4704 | 0.448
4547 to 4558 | -0.204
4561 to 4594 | 0.177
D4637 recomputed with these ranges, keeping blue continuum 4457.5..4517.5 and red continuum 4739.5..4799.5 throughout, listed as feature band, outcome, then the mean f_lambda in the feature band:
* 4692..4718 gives 0.45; 41.4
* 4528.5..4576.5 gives -0.17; 119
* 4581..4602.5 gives 0.40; 62.9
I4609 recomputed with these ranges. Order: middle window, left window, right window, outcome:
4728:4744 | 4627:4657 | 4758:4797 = 0.15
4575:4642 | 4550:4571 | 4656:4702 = 0.33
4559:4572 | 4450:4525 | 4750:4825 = 0.09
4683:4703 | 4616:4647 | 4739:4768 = 0.10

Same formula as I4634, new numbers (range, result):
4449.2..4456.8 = 54.9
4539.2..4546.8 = 134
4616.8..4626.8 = 51.8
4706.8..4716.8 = 41.5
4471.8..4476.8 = 75.7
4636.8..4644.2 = 46.2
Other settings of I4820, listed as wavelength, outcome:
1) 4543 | 135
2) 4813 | 45.38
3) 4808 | 46.97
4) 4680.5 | 43.86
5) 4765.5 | 46.63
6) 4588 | 61.31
